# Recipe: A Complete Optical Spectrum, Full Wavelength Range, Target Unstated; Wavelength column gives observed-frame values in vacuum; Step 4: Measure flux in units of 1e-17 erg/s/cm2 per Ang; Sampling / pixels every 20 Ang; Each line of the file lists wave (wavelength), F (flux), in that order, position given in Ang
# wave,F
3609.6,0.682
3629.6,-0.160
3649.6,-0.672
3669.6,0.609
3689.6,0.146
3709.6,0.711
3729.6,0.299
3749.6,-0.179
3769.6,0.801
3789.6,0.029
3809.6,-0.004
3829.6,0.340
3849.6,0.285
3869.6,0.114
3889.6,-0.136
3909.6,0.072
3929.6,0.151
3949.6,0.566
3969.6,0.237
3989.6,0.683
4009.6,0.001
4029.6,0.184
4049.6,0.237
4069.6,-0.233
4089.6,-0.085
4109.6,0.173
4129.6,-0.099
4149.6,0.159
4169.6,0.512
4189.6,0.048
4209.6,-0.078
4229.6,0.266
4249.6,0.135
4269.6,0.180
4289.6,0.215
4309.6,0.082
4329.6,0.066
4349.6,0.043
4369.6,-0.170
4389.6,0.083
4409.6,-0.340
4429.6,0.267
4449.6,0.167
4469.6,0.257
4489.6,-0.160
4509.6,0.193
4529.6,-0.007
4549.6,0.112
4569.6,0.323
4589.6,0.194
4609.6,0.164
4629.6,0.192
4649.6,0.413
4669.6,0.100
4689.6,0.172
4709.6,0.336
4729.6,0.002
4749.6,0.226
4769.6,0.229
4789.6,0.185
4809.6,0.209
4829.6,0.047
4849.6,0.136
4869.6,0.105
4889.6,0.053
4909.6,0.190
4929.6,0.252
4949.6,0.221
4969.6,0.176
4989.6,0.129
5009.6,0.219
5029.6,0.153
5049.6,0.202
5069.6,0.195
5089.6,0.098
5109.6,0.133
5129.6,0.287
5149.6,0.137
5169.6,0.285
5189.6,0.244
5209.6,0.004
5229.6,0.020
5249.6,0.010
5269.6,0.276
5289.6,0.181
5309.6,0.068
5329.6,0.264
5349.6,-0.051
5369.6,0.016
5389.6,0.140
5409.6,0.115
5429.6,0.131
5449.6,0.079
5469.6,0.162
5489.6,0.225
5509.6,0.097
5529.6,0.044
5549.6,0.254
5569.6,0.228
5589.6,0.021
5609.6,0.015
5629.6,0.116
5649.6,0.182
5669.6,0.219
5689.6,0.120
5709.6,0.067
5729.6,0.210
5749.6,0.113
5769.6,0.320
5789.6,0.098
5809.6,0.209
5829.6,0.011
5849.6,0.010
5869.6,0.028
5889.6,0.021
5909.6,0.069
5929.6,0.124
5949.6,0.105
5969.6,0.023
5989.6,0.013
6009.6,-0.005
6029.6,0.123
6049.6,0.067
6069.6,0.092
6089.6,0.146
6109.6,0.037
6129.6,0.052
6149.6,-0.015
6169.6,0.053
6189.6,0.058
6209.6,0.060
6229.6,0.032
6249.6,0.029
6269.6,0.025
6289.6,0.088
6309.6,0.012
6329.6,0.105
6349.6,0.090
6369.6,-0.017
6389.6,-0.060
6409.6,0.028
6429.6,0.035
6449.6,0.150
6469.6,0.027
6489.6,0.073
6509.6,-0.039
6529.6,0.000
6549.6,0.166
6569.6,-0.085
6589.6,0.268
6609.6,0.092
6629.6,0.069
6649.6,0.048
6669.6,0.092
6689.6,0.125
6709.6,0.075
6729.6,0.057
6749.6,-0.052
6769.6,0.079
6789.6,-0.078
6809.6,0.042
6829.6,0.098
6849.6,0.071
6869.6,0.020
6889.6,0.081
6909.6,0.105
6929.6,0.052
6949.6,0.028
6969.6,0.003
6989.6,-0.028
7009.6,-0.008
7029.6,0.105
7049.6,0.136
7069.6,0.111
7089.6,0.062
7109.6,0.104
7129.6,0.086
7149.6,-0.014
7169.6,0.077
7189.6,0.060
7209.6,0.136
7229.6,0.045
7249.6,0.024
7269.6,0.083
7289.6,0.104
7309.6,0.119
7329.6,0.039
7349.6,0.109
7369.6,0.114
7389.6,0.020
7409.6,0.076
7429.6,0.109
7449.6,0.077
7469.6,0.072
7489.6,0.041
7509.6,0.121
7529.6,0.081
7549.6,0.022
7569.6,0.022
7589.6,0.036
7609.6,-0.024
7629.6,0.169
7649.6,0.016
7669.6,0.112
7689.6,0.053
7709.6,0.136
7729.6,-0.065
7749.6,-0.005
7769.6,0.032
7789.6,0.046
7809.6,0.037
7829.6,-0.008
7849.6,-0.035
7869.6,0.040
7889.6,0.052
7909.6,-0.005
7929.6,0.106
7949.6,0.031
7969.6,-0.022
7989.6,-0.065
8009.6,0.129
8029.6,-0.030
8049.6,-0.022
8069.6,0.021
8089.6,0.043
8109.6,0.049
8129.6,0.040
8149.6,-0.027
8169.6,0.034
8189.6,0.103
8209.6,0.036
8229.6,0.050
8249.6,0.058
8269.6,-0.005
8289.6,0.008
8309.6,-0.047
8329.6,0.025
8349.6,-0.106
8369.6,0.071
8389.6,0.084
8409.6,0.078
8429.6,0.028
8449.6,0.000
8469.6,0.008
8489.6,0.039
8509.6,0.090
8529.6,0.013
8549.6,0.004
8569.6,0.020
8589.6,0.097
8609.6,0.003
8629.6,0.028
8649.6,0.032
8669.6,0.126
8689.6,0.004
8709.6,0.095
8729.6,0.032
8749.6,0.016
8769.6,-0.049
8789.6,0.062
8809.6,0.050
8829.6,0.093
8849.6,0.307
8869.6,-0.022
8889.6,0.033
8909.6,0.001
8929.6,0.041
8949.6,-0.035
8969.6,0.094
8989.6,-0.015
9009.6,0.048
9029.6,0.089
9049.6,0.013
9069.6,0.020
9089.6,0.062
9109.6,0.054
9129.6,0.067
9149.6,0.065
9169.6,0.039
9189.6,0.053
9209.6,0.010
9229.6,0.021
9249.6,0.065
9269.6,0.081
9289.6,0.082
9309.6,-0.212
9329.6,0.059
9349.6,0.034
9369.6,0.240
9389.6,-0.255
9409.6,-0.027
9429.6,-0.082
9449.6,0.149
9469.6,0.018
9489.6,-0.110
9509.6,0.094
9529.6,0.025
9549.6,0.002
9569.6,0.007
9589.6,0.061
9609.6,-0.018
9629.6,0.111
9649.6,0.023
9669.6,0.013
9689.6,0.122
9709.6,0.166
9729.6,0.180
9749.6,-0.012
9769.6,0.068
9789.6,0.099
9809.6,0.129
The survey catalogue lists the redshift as 0.77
